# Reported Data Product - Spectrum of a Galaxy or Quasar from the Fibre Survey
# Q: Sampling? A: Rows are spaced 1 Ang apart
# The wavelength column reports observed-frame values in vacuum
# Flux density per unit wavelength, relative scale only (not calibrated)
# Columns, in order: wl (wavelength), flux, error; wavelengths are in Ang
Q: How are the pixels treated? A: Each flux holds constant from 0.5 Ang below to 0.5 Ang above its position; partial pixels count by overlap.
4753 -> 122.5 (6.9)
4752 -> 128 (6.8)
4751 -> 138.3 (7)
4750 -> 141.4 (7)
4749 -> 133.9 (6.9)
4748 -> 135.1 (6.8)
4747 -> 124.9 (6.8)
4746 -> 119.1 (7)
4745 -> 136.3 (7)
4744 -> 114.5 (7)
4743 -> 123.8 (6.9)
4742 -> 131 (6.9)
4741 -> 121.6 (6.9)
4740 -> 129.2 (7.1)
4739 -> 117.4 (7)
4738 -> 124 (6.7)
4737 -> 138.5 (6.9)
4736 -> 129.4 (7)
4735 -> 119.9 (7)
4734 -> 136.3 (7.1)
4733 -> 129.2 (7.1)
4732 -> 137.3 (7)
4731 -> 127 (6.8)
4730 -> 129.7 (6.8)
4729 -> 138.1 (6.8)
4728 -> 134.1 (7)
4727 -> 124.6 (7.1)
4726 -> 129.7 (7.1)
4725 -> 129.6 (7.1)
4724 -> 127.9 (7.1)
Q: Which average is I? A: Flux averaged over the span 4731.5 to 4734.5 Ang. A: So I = 134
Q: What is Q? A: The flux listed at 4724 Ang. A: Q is 127.9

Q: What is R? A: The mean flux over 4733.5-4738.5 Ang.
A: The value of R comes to 130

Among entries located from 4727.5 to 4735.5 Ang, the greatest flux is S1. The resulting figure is 138.1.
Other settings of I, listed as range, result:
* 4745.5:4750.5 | 131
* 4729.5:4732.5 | 131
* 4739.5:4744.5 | 124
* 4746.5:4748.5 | 130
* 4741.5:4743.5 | 127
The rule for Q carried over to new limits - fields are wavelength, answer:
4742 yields 131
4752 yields 128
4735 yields 119.9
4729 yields 138.1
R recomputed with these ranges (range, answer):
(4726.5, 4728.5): 129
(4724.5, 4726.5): 130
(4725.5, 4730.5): 131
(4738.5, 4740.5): 123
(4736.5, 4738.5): 131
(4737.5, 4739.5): 121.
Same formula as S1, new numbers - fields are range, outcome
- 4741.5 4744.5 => 131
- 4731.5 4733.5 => 137.3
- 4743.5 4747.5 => 136.3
